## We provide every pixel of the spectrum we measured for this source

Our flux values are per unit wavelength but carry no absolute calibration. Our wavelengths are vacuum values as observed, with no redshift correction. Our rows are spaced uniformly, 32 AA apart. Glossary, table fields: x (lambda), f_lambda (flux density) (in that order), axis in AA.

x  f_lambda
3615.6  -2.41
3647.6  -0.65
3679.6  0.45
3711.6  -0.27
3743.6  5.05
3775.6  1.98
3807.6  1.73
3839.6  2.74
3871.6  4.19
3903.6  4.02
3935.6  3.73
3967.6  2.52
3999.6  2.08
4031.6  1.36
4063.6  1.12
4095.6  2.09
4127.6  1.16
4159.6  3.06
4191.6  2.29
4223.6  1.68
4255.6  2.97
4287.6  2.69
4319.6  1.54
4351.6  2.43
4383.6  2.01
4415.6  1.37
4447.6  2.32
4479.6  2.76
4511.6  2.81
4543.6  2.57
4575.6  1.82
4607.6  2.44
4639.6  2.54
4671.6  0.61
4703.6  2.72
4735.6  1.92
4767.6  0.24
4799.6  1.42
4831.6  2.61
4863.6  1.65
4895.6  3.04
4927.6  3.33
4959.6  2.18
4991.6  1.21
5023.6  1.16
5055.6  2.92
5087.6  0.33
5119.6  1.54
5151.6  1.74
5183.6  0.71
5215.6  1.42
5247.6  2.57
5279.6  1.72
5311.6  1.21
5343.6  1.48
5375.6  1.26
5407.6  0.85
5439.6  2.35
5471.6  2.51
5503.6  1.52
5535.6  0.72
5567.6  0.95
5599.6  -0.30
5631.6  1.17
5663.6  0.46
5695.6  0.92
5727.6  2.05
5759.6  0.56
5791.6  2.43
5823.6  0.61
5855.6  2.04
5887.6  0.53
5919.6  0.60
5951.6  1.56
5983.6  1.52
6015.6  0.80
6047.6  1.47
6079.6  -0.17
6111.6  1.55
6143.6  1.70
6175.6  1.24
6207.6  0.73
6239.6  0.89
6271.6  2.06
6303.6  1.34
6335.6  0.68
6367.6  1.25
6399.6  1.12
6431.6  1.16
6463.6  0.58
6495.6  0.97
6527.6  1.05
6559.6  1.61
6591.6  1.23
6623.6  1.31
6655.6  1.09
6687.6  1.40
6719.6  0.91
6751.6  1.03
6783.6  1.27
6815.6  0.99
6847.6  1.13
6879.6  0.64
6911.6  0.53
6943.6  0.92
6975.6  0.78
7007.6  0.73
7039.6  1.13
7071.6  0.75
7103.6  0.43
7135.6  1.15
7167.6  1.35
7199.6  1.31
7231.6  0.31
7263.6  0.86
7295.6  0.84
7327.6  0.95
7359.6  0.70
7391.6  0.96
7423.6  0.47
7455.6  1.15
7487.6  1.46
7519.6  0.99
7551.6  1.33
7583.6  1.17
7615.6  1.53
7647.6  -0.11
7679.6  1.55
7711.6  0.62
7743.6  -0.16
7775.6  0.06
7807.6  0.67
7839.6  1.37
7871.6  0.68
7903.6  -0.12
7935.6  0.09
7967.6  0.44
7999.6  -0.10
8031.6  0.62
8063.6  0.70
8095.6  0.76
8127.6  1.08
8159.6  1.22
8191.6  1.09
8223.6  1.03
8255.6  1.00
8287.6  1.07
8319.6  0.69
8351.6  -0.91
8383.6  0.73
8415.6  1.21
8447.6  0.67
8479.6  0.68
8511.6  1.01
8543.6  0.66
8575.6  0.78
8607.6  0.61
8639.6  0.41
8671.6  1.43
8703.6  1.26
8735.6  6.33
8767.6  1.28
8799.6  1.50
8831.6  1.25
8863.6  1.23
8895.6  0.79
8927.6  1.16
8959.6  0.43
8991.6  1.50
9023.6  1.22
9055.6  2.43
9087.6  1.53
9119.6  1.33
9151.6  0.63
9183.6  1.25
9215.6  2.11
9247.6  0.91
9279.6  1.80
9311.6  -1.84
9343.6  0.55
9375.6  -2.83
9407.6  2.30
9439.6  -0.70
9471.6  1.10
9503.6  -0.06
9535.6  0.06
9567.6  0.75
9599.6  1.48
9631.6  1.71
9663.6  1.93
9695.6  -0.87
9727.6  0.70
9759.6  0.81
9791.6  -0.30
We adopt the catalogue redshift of 1.340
